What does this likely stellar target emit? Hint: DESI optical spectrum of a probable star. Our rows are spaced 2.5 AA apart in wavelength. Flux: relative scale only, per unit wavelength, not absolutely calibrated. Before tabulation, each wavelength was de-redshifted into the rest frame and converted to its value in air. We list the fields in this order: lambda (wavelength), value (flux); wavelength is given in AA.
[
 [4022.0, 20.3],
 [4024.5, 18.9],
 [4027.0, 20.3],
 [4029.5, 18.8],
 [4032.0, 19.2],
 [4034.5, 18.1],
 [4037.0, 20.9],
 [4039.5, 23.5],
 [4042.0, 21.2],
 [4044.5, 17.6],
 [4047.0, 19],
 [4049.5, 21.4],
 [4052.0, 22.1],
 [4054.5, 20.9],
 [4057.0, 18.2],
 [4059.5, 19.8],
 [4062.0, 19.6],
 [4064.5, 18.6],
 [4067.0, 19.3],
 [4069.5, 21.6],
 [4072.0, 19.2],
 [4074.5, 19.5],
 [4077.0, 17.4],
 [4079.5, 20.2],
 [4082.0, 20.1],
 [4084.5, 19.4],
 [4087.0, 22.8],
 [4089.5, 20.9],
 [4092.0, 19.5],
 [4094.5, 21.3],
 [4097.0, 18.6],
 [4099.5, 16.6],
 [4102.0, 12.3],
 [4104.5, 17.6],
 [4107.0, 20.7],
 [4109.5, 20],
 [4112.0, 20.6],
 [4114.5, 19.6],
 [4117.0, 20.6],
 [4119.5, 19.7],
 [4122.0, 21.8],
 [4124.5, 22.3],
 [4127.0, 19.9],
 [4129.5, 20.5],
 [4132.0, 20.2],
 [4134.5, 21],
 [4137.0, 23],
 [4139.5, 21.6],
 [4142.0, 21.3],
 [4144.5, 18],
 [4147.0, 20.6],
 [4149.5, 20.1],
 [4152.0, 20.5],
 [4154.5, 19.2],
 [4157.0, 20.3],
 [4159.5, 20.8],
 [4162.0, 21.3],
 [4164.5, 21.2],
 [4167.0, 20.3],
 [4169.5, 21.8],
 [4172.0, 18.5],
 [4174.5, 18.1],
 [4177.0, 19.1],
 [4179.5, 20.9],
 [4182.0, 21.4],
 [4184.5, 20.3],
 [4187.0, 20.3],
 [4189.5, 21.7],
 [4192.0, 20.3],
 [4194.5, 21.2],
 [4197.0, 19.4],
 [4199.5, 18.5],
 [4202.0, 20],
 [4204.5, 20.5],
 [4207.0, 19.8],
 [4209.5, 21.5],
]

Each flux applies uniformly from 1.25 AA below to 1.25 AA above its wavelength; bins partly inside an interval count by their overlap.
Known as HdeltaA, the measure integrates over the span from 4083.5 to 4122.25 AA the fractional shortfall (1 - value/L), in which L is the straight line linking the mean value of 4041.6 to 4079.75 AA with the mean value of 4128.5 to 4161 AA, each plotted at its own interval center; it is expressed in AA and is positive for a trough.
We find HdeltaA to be 1.3 AA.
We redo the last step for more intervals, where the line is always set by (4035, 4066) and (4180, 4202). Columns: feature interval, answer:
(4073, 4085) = 0.5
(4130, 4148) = -0.4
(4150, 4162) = 0.0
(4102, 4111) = 0.8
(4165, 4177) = 0.4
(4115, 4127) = -0.4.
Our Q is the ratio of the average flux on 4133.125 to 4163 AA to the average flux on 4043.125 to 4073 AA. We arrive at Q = 1.0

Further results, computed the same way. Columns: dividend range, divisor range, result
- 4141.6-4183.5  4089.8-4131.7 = 1.03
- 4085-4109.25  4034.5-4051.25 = 0.93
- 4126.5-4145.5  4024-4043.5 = 1.03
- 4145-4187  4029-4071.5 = 1.01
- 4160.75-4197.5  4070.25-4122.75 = 1.05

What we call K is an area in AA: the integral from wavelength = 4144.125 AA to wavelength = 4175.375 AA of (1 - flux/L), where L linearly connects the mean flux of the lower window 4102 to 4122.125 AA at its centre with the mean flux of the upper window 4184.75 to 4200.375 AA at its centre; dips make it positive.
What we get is -0.27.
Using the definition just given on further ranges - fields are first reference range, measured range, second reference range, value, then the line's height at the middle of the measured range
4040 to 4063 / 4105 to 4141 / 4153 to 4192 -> -0.91 AA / 20.2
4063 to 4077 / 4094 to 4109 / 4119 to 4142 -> 1.88 AA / 20.3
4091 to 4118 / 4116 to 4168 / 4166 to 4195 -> -3.00 AA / 19.6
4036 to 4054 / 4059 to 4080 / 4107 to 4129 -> 1.32 AA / 20.7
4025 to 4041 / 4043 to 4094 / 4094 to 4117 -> -1.38 AA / 19.4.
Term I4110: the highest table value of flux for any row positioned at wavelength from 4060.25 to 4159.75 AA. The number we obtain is 23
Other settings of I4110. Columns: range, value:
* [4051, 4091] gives 22.8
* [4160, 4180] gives 21.8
